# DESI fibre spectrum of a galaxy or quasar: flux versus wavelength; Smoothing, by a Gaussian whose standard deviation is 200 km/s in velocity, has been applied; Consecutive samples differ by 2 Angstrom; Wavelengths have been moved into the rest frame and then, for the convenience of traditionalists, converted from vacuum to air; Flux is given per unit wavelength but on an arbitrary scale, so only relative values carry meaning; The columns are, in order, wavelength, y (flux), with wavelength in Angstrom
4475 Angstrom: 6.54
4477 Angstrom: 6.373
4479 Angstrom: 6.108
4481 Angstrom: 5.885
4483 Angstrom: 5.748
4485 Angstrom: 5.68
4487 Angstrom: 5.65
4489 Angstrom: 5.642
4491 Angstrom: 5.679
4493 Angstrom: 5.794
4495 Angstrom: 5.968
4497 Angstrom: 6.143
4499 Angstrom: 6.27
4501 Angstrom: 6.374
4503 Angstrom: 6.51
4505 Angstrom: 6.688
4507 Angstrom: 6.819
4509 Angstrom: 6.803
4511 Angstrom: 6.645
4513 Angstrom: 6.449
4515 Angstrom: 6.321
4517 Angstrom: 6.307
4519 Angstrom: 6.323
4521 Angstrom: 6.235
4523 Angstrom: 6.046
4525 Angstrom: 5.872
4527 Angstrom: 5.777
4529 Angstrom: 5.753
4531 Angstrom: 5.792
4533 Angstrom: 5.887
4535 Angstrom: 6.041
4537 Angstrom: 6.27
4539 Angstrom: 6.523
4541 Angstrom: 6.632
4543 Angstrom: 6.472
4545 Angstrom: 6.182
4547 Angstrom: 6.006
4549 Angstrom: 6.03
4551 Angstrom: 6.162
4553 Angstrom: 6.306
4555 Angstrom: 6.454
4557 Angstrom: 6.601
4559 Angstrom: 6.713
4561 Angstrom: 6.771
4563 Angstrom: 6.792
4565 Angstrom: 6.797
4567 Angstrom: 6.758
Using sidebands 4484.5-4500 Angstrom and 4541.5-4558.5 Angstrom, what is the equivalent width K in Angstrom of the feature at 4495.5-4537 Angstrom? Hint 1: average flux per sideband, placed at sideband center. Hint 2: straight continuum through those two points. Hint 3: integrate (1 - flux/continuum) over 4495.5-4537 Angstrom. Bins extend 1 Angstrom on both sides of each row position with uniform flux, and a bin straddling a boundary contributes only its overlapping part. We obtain -1.5 Angstrom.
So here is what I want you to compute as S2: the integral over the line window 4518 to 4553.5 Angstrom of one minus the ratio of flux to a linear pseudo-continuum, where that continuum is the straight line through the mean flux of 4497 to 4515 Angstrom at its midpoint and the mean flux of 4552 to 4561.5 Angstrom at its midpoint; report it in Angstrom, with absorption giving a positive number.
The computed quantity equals 2.3 Angstrom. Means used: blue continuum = 6.53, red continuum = 6.56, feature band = 6.13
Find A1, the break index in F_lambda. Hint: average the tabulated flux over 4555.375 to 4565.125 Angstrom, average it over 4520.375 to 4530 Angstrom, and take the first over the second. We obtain 1.1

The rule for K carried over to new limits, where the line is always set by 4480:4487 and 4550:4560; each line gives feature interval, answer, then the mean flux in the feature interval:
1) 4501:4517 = -1.5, 6.57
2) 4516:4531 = 0.3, 6.03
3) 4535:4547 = -0.1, 6.35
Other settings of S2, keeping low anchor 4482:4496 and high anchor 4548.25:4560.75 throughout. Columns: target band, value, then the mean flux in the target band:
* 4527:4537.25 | 0.5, 5.91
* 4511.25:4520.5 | -0.5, 6.37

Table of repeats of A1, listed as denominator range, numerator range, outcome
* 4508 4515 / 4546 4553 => 0.93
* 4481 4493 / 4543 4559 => 1.10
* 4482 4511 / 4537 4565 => 1.05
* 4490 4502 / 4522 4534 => 0.97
